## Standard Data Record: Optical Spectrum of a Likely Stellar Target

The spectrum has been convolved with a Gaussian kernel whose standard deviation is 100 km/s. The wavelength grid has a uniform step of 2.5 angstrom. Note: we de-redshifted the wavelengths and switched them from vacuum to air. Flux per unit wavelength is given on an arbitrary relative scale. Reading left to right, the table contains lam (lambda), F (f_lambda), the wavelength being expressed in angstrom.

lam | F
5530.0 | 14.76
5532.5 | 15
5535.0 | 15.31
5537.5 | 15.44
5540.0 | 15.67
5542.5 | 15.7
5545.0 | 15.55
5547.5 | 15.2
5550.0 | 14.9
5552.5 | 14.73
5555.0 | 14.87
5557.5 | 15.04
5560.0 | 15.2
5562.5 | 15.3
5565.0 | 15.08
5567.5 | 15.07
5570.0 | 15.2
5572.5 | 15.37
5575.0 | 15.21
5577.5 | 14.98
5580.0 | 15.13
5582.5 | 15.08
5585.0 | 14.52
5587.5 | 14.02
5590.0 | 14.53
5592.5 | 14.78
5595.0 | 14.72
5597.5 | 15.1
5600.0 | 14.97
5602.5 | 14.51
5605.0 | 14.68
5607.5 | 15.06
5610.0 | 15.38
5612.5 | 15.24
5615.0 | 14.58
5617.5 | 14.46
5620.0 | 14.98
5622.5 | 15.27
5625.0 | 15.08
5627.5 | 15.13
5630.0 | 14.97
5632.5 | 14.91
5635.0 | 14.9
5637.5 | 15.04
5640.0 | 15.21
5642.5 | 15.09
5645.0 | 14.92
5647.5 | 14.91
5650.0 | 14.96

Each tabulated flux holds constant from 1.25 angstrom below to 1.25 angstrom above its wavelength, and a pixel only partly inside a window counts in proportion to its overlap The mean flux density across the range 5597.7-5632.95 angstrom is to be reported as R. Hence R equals 14.9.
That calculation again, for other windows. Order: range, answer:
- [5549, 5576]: 15.1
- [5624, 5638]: 15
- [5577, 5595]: 14.7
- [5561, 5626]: 14.9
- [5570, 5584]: 15.1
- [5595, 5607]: 14.8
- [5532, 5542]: 15.4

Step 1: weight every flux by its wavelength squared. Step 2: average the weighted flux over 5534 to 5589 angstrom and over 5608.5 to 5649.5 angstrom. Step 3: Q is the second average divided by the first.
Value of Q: 1.02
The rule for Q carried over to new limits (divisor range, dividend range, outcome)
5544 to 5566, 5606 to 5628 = 1.02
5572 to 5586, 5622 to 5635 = 1.02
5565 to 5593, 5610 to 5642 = 1.02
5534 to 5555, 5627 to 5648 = 1.02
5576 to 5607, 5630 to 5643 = 1.03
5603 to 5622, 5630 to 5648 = 1.02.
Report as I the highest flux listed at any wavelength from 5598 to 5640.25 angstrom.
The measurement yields 15.38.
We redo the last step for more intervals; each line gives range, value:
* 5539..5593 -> 15.7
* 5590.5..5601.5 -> 15.1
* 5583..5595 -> 14.78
